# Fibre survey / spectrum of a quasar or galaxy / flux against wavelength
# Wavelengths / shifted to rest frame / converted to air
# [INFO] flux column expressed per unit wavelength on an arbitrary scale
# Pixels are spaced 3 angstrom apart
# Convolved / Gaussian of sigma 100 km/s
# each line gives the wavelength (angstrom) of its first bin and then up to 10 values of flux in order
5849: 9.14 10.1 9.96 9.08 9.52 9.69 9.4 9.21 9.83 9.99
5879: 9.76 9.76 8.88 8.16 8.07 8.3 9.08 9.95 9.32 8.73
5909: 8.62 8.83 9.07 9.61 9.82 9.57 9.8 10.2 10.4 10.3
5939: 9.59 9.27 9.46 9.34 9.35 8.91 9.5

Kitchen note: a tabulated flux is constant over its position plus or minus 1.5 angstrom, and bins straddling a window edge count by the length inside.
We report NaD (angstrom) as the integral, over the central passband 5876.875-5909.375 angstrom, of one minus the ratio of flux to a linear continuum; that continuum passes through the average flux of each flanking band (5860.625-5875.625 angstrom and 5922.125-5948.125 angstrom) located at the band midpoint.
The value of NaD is 2.2 angstrom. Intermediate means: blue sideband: 9.57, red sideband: 9.79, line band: 9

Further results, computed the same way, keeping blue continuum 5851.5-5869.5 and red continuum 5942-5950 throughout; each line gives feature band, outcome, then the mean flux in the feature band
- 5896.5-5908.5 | 0.3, 9.23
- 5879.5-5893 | 1.0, 8.78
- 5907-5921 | 0.5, 9.11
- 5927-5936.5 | -0.8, 10.2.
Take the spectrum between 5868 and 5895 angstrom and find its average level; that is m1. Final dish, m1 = 9.13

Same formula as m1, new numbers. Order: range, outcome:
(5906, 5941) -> 9.58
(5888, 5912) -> 8.82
